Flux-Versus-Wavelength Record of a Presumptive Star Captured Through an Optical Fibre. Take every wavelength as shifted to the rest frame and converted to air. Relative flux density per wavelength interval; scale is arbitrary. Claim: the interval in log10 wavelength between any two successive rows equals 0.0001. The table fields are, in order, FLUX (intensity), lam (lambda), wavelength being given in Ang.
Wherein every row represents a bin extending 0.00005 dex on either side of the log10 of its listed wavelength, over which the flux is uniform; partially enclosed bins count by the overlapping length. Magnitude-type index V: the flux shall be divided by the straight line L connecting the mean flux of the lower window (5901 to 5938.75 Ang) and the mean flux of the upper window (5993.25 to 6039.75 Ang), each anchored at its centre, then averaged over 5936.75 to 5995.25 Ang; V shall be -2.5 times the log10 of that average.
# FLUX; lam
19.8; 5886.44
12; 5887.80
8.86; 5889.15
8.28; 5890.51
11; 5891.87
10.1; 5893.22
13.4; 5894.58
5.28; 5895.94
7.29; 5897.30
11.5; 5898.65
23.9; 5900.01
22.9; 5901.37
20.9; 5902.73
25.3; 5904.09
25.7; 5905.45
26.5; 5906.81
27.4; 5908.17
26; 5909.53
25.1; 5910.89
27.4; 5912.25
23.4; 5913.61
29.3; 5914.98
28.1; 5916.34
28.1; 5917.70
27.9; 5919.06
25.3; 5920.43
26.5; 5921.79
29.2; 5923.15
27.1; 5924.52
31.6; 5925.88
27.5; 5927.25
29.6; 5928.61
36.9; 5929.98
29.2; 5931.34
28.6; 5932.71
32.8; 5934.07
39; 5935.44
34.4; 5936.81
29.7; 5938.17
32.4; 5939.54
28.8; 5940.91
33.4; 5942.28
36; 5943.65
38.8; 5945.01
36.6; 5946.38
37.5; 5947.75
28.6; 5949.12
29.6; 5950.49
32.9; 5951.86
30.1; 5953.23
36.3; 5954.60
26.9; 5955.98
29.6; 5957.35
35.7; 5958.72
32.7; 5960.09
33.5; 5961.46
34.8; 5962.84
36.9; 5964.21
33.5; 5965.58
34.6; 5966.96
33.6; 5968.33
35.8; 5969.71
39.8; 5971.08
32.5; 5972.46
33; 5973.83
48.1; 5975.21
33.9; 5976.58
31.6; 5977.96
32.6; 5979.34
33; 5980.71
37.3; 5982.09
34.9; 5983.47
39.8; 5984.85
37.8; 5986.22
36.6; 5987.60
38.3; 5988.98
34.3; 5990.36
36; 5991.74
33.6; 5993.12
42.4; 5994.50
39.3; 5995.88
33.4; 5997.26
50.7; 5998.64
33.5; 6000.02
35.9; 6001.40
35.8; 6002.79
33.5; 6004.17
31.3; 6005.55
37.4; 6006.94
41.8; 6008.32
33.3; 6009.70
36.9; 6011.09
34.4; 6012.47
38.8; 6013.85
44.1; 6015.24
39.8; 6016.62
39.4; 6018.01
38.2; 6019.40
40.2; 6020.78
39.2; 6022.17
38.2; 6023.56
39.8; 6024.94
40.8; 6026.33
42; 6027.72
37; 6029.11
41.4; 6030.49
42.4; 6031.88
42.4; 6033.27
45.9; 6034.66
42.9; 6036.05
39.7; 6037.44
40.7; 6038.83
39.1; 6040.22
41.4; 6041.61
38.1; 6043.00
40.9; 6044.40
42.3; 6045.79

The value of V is -0.04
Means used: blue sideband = 28.3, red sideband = 39.1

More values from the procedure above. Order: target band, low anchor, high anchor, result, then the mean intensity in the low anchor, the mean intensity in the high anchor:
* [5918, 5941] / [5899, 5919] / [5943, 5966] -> -0.04 mag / 25.5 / 33.5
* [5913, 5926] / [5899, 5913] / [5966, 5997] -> -0.03 mag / 24.8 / 36.2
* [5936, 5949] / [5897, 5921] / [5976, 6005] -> -0.16 mag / 24.3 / 36.4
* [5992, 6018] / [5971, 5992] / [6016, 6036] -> 0.03 mag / 36.1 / 40.6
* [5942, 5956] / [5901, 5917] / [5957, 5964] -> -0.06 mag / 25.7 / 33.7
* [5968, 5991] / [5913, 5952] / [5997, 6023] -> -0.03 mag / 31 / 37.8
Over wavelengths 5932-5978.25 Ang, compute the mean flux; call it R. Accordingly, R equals 33.9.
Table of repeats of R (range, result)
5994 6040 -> 39.2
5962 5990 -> 35.9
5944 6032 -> 36.4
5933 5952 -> 33.5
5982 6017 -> 37.3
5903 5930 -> 27.4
